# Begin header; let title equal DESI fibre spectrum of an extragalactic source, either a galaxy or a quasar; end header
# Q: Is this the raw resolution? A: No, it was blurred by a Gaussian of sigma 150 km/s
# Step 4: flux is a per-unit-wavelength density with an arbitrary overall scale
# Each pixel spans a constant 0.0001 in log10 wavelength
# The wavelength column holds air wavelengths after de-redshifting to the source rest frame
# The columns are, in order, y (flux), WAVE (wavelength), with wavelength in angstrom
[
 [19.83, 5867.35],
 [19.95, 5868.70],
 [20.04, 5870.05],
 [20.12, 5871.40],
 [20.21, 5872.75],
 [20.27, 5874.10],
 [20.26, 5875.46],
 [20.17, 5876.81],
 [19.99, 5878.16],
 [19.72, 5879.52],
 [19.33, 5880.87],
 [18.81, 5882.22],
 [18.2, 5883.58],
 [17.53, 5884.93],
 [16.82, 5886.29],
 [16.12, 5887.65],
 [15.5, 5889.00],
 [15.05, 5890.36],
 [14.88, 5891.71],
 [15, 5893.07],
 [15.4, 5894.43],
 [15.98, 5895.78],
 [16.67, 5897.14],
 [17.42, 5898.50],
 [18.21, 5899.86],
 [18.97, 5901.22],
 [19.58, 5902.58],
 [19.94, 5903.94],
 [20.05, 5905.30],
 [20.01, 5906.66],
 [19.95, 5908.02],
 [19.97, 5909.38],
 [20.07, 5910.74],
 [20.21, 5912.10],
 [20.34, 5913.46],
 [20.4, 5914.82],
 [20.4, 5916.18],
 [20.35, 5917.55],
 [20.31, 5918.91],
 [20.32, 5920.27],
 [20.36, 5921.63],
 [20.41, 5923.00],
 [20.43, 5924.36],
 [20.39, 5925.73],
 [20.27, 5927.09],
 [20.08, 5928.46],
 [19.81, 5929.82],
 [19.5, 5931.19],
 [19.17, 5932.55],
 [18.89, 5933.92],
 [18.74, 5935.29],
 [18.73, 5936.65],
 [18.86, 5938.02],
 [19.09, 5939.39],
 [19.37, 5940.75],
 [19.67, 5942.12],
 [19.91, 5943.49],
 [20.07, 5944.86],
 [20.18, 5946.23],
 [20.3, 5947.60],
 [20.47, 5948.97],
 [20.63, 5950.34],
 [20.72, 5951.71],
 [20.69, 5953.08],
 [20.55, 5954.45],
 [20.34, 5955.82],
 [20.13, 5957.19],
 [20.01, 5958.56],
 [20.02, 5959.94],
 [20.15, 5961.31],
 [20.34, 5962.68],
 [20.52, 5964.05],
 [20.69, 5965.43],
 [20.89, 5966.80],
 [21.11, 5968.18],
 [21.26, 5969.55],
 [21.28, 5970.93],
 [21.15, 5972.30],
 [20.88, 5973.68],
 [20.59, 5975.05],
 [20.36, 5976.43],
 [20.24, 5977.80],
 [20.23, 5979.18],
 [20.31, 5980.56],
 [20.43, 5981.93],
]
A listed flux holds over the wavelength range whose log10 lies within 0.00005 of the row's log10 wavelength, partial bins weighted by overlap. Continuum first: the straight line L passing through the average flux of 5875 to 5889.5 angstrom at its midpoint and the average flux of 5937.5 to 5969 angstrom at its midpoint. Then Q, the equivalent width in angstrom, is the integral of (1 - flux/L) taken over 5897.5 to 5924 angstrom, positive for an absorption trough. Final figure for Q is -0.9 angstrom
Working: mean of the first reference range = 18.4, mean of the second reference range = 20.2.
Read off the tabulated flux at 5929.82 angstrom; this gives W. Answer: 19.81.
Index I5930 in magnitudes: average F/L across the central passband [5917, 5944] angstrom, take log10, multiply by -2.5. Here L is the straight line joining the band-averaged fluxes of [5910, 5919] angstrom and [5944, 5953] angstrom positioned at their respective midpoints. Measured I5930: 0.03 mag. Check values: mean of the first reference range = 20.3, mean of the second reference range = 20.4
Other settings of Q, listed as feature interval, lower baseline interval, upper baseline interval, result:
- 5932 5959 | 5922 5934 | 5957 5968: 0.45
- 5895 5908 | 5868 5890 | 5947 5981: 0.50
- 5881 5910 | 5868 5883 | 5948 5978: 3.48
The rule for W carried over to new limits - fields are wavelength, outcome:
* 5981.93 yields 20.43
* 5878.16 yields 19.99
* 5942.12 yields 19.67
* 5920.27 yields 20.32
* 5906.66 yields 20.01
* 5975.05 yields 20.59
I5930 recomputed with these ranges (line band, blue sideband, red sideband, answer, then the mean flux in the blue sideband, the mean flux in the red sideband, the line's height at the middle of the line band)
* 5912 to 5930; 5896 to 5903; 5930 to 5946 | -0.089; 18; 19.3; 18.7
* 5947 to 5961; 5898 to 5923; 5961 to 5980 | 0.005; 19.9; 20.7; 20.5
